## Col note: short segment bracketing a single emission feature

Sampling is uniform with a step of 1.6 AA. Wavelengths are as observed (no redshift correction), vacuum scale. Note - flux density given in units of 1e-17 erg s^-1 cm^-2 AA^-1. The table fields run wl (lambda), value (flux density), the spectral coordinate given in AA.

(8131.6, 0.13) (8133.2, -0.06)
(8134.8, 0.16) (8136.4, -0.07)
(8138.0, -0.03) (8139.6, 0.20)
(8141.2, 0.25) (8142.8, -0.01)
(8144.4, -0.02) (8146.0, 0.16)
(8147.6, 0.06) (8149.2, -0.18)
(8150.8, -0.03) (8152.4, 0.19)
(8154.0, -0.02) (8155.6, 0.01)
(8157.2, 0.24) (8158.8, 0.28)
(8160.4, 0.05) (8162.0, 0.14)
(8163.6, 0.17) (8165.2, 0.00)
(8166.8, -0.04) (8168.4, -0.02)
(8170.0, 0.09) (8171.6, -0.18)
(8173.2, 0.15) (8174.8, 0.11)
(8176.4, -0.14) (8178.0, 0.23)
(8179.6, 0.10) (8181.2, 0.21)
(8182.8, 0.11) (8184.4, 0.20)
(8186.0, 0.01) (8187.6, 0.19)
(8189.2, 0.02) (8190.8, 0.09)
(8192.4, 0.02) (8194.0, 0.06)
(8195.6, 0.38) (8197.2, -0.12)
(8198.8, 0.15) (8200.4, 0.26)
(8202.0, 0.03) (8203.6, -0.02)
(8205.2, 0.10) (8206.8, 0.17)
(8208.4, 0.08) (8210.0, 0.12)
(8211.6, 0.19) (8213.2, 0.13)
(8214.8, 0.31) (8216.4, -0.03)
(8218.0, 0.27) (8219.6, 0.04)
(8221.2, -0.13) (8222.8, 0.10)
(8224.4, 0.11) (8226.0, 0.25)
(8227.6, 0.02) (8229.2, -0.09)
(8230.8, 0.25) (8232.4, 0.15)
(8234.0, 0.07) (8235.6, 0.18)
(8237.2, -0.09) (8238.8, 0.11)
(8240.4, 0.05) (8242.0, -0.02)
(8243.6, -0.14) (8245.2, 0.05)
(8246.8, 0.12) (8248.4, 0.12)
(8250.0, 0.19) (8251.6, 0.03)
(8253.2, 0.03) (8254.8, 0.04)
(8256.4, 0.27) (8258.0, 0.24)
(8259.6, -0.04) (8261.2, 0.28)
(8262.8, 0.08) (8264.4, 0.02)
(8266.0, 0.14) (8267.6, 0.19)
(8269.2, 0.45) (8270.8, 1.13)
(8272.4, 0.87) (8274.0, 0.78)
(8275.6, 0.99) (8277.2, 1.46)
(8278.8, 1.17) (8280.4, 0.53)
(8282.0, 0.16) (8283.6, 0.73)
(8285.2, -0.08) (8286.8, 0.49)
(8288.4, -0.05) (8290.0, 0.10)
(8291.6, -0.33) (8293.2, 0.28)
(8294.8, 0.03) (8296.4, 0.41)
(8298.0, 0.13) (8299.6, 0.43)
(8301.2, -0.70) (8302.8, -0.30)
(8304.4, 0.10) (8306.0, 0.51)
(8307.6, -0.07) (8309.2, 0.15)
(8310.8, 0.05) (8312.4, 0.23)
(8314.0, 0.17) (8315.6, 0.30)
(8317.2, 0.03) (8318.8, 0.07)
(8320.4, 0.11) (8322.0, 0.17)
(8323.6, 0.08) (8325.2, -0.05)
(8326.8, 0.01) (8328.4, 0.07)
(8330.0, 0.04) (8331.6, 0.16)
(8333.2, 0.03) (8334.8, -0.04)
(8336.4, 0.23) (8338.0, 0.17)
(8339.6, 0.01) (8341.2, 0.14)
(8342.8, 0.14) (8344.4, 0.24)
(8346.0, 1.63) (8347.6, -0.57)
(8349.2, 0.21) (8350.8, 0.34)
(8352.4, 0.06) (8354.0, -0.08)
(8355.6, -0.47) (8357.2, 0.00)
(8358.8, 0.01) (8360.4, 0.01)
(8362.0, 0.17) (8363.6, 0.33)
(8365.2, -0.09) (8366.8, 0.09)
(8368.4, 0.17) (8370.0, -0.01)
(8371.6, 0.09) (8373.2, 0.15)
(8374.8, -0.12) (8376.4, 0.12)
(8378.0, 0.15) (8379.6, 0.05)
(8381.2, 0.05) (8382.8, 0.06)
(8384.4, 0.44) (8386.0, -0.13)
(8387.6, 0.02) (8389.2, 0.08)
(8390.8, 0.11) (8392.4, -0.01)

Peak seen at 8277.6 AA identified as [O II]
